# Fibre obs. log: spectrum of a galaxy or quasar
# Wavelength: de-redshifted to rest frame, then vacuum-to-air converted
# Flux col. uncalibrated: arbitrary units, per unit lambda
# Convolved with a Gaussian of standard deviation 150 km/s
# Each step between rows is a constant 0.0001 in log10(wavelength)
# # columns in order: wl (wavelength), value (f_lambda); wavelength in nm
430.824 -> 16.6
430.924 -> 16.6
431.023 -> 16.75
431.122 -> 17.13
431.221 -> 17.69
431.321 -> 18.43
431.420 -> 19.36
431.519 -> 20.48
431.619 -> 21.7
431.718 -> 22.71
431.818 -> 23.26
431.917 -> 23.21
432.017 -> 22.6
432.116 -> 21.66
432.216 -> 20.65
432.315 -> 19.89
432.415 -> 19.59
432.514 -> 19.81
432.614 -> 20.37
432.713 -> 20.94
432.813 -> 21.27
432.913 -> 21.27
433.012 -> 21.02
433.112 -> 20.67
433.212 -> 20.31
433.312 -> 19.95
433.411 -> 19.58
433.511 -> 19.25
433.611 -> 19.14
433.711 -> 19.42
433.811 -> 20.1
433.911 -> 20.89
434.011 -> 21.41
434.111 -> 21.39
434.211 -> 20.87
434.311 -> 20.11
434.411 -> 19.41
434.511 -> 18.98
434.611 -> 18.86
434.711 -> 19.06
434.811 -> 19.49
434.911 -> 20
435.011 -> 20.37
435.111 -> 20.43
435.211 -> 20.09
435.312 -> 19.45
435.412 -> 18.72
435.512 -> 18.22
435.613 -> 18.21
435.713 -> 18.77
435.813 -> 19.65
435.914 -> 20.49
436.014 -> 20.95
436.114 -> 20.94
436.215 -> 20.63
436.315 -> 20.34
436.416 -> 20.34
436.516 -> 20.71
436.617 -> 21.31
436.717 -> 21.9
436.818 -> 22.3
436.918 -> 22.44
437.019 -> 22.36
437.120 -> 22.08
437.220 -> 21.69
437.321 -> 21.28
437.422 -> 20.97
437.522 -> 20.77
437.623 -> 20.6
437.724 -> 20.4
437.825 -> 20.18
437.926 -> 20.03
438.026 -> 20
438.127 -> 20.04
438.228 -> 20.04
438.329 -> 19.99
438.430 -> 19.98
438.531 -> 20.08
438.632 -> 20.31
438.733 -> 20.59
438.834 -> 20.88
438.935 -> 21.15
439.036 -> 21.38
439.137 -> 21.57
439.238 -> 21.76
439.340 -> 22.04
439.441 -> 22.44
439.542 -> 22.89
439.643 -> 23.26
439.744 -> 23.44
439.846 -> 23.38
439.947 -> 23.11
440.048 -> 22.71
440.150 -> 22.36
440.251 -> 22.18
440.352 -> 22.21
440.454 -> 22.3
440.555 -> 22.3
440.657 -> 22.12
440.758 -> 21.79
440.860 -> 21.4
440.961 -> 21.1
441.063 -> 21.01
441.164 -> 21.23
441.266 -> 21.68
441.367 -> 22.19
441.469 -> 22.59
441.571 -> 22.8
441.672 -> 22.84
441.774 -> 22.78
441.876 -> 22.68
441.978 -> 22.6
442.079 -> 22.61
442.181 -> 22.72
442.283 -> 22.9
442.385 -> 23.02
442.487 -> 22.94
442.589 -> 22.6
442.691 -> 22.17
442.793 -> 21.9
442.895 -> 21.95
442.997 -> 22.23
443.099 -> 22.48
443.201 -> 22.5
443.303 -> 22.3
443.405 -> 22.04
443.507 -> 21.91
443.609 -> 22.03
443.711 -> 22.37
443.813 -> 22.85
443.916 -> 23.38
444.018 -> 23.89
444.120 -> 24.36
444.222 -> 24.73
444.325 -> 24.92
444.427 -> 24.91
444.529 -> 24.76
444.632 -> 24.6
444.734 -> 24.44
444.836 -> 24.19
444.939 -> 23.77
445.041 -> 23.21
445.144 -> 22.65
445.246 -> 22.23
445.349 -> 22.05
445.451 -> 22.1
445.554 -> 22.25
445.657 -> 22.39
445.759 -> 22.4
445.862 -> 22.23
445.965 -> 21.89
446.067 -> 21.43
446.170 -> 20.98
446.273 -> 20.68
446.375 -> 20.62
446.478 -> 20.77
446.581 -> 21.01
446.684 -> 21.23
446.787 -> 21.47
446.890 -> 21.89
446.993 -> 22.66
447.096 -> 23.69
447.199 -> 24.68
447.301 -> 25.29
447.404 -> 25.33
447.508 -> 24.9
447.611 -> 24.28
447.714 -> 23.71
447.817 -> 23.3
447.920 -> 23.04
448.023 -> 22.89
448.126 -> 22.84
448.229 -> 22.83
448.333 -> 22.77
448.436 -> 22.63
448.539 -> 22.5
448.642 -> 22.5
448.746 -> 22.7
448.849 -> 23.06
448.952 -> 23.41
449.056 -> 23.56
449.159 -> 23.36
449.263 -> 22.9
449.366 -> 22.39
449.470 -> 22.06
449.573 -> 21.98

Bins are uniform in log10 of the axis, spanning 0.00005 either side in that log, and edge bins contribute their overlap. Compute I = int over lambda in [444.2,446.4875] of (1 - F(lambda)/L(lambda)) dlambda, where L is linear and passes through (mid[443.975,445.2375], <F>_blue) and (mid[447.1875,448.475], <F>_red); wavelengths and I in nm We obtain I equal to 0.12 nm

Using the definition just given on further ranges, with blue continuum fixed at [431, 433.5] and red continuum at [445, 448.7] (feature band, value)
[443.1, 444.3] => -0.05 nm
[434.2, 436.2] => 0.12 nm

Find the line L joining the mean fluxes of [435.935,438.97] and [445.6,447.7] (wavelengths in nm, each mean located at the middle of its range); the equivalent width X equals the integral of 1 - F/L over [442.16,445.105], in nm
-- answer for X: -0.16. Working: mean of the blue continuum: 20.8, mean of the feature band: 23.2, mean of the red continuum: 22.5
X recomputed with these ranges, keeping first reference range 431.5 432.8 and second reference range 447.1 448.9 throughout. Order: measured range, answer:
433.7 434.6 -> 0.06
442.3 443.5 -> 0.02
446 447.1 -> 0.09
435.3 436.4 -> 0.11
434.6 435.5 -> 0.09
